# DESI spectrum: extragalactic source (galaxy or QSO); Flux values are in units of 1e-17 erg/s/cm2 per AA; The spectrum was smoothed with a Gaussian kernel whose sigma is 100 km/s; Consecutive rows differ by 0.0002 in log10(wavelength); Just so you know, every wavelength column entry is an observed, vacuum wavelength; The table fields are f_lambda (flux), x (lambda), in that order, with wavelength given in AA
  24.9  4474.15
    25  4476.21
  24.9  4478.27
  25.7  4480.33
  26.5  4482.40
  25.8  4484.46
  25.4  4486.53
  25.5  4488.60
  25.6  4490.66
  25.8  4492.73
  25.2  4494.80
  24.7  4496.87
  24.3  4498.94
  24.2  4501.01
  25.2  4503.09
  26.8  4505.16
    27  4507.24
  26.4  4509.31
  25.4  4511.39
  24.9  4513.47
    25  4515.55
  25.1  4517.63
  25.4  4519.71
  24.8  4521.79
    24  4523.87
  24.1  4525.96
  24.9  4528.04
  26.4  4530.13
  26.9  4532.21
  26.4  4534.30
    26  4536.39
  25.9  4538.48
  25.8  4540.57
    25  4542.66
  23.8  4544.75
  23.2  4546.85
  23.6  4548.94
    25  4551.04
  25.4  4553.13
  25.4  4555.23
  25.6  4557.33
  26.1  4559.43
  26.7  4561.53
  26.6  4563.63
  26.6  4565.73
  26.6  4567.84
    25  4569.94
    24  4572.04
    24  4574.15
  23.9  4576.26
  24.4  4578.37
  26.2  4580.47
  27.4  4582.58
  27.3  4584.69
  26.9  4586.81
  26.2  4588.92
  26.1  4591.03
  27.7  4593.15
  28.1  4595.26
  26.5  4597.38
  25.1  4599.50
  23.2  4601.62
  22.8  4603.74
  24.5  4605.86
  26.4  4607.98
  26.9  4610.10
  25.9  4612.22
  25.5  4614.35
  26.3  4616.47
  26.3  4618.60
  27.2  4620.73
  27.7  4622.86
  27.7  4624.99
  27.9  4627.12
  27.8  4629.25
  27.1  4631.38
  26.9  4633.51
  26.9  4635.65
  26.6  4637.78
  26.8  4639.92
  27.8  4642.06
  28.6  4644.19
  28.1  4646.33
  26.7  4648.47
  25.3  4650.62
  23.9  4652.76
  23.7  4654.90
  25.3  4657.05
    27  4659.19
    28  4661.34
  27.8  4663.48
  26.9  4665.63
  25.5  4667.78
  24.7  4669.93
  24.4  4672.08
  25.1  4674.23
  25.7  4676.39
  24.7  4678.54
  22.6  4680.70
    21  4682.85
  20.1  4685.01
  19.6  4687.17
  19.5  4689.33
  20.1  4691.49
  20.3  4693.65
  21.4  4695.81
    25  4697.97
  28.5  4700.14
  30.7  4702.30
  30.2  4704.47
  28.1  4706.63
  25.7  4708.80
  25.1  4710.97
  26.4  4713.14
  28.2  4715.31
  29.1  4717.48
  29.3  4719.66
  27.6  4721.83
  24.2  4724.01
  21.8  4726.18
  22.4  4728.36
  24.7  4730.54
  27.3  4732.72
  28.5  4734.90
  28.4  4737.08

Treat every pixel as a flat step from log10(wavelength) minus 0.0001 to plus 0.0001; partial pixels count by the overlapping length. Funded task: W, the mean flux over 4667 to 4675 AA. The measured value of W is 24.9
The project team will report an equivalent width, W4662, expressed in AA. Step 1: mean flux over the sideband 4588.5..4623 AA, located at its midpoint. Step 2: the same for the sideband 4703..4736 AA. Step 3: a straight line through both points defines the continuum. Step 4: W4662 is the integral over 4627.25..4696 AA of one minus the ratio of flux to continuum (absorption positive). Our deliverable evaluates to 3.5 AA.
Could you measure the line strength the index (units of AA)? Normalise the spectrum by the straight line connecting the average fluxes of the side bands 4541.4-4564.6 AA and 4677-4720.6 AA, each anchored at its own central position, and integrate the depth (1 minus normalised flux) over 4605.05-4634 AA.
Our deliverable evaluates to -2.1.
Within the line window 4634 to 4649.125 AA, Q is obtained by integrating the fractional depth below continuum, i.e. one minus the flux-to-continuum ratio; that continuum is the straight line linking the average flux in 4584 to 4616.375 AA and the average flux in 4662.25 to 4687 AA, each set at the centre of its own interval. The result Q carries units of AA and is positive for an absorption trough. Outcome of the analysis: -1.4 AA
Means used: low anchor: 25.9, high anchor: 24.3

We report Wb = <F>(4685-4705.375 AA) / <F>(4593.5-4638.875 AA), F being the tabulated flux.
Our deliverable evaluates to 0.90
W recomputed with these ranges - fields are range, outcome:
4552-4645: 26.2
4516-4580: 25.2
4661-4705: 24.2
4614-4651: 27.1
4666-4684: 24.3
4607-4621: 26.3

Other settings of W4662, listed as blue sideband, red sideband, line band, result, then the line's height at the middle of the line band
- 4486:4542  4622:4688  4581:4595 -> -0.7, 25.6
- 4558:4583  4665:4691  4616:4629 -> -1.5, 24.4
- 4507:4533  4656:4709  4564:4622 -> -1.8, 25.1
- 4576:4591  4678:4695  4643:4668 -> -4.4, 22.5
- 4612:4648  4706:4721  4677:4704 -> 4.3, 27.3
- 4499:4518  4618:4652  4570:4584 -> 0.7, 26.4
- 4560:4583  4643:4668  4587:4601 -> -0.4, 25.8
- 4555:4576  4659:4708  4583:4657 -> -3.8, 25.1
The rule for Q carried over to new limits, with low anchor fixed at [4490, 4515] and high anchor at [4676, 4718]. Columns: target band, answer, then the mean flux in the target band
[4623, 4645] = -2.3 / 27.4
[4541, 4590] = -0.6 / 25.4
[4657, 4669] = -1.0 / 26.9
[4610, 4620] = -0.5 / 26.1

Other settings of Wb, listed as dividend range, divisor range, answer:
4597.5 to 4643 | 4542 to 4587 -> 1.04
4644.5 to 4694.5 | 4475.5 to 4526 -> 0.96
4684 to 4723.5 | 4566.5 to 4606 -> 0.99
